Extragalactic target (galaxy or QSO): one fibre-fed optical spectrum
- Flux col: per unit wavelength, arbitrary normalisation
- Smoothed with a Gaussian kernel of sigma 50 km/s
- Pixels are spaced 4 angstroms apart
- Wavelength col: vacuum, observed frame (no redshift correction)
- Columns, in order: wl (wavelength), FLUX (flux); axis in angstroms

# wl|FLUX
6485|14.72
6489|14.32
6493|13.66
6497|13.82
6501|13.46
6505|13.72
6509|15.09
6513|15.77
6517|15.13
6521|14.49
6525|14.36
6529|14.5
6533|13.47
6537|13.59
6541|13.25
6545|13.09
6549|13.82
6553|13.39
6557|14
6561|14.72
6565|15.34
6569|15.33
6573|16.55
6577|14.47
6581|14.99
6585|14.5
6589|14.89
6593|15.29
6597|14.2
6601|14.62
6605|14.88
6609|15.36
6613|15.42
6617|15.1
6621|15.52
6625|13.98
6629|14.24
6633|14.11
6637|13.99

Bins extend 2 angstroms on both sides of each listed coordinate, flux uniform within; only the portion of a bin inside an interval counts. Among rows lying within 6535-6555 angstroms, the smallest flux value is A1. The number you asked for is 13.09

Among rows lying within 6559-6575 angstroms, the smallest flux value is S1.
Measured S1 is 14.72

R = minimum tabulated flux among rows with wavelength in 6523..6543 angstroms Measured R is 13.25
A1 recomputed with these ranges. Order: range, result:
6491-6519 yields 13.46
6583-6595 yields 14.5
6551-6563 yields 13.39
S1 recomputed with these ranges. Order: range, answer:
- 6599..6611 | 14.62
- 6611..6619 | 15.1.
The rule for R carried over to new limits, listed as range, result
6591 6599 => 14.2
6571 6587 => 14.47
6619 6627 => 13.98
